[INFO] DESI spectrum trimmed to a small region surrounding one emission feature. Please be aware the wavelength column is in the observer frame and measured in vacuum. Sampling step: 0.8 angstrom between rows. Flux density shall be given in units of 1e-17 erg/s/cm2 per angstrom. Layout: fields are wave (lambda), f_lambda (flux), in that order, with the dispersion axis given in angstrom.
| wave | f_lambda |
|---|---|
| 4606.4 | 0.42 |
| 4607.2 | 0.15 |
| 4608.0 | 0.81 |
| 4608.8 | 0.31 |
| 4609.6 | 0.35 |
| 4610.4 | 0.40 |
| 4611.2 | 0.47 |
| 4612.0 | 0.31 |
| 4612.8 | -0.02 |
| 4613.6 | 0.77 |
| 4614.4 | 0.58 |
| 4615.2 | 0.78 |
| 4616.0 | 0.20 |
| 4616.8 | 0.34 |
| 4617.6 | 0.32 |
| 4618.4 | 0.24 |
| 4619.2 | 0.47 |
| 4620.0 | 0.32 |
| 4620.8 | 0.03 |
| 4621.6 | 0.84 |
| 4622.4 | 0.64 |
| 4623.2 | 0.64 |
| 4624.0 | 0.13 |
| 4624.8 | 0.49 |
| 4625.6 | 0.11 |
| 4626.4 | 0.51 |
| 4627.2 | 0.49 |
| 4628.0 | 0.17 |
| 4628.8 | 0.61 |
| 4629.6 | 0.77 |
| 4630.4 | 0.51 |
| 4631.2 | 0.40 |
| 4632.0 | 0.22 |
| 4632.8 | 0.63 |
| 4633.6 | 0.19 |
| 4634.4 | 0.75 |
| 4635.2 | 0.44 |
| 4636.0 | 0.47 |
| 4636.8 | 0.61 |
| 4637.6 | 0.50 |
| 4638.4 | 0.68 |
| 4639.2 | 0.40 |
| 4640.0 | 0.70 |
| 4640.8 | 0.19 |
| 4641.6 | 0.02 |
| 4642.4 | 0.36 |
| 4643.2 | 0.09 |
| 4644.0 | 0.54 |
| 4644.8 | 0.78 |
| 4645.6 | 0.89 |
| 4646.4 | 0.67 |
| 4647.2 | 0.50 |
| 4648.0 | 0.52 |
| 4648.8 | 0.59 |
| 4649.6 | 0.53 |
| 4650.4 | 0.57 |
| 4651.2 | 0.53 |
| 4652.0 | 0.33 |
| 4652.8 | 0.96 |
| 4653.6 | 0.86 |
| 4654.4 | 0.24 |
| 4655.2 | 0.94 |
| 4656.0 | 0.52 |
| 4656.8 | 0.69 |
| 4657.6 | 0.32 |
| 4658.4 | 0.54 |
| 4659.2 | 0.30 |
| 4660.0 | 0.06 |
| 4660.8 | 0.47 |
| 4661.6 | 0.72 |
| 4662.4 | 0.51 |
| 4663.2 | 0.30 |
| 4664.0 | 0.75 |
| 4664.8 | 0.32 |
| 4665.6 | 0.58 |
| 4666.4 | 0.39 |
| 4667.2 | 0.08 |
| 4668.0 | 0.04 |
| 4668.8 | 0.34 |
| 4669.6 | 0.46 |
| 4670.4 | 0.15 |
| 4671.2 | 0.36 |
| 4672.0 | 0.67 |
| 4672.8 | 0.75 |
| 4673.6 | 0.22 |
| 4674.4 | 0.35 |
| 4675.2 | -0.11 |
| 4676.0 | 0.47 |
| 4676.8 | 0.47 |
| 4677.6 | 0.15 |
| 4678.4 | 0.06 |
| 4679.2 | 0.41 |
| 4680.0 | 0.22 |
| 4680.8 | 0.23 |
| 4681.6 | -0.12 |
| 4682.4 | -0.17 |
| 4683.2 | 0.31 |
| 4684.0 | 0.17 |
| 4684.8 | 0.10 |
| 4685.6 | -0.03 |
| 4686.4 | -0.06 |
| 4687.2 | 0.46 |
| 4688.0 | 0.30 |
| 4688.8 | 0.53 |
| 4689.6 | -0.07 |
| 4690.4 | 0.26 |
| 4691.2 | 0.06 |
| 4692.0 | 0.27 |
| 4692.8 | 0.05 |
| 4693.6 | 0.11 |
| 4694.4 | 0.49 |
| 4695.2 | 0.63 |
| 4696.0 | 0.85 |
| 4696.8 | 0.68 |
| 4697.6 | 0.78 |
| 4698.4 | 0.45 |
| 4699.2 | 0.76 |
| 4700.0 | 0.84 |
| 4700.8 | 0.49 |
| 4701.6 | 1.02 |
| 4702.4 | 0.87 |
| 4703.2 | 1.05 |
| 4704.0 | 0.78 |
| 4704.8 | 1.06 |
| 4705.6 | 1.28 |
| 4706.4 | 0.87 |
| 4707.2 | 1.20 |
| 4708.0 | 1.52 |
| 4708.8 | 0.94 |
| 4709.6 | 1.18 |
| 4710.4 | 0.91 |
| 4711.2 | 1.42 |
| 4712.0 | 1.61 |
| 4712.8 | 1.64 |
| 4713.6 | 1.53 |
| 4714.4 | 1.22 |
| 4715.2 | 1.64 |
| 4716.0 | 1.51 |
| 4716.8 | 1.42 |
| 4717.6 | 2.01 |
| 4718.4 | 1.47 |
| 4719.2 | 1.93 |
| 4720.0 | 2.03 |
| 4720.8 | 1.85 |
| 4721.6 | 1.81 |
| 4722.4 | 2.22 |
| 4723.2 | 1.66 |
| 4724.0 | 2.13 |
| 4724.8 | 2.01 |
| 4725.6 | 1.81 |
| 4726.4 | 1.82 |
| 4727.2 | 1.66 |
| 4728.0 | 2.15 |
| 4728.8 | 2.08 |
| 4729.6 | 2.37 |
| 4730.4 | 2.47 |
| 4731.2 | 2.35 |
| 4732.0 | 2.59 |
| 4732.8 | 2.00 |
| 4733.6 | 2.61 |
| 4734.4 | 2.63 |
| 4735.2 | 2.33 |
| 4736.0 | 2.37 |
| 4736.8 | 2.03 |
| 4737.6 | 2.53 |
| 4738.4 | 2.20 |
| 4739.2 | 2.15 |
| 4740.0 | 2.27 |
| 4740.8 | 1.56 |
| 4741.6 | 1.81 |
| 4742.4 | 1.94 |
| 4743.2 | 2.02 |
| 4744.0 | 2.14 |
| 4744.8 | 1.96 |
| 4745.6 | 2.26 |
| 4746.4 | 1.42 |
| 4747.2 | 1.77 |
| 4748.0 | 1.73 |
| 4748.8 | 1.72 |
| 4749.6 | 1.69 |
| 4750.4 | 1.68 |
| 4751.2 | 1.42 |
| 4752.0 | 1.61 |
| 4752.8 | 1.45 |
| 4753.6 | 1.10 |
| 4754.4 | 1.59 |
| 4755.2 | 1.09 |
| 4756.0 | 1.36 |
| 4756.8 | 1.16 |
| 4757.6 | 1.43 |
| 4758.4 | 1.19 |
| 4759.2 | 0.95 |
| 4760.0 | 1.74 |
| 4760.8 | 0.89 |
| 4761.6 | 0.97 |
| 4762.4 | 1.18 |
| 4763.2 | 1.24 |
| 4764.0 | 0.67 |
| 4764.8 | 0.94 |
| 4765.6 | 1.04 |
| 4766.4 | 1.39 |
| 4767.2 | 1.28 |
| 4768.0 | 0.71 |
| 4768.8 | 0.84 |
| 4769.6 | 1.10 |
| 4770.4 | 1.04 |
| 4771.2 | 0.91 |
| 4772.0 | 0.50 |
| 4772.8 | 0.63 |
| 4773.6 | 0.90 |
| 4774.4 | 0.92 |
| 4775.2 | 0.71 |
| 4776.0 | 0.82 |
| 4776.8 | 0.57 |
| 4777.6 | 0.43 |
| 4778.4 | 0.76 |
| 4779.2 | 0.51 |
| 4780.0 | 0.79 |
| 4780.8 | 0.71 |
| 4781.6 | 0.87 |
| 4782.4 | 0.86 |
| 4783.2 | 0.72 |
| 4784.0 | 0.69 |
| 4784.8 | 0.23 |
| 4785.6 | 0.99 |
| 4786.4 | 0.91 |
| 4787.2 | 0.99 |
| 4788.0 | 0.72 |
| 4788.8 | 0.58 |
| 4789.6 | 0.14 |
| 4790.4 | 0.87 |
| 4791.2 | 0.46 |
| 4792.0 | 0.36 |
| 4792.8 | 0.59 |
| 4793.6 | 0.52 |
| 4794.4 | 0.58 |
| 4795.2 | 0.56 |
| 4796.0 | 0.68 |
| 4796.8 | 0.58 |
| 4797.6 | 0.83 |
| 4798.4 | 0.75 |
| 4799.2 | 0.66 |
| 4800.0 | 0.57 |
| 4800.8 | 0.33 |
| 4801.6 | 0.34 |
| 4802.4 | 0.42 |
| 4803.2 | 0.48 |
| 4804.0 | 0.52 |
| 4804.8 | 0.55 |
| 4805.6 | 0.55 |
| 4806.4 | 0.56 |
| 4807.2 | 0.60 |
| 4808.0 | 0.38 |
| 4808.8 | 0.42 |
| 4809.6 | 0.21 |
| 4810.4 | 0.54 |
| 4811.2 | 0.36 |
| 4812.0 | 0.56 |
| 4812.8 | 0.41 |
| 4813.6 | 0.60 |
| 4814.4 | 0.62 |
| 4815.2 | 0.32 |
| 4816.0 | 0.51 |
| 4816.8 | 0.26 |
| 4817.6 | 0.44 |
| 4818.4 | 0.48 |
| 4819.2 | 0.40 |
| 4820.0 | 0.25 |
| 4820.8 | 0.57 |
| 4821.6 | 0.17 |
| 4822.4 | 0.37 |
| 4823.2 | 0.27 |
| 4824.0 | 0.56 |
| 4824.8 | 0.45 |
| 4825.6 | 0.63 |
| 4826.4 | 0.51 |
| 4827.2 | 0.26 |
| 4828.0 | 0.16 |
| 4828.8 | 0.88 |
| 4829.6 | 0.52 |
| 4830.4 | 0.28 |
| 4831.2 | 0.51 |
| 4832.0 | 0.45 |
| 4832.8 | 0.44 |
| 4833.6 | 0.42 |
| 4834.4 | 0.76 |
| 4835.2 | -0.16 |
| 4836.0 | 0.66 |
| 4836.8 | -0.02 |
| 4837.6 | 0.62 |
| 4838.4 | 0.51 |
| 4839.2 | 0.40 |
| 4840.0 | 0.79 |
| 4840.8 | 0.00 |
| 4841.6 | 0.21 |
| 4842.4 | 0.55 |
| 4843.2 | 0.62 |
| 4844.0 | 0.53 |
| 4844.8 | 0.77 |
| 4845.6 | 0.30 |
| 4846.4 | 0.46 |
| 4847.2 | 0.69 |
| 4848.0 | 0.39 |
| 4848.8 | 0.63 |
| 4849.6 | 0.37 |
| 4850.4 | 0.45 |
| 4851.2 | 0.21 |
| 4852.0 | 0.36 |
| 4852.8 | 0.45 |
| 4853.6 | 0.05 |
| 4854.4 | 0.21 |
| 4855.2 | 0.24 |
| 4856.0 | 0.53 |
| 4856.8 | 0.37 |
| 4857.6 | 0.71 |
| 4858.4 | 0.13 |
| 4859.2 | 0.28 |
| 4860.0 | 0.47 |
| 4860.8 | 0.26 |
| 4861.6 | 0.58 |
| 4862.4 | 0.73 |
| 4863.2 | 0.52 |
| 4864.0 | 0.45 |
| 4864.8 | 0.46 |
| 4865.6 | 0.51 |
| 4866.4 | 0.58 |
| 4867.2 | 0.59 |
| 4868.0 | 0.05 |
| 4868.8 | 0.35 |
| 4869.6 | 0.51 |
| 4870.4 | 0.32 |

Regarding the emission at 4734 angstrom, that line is C IV 1549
